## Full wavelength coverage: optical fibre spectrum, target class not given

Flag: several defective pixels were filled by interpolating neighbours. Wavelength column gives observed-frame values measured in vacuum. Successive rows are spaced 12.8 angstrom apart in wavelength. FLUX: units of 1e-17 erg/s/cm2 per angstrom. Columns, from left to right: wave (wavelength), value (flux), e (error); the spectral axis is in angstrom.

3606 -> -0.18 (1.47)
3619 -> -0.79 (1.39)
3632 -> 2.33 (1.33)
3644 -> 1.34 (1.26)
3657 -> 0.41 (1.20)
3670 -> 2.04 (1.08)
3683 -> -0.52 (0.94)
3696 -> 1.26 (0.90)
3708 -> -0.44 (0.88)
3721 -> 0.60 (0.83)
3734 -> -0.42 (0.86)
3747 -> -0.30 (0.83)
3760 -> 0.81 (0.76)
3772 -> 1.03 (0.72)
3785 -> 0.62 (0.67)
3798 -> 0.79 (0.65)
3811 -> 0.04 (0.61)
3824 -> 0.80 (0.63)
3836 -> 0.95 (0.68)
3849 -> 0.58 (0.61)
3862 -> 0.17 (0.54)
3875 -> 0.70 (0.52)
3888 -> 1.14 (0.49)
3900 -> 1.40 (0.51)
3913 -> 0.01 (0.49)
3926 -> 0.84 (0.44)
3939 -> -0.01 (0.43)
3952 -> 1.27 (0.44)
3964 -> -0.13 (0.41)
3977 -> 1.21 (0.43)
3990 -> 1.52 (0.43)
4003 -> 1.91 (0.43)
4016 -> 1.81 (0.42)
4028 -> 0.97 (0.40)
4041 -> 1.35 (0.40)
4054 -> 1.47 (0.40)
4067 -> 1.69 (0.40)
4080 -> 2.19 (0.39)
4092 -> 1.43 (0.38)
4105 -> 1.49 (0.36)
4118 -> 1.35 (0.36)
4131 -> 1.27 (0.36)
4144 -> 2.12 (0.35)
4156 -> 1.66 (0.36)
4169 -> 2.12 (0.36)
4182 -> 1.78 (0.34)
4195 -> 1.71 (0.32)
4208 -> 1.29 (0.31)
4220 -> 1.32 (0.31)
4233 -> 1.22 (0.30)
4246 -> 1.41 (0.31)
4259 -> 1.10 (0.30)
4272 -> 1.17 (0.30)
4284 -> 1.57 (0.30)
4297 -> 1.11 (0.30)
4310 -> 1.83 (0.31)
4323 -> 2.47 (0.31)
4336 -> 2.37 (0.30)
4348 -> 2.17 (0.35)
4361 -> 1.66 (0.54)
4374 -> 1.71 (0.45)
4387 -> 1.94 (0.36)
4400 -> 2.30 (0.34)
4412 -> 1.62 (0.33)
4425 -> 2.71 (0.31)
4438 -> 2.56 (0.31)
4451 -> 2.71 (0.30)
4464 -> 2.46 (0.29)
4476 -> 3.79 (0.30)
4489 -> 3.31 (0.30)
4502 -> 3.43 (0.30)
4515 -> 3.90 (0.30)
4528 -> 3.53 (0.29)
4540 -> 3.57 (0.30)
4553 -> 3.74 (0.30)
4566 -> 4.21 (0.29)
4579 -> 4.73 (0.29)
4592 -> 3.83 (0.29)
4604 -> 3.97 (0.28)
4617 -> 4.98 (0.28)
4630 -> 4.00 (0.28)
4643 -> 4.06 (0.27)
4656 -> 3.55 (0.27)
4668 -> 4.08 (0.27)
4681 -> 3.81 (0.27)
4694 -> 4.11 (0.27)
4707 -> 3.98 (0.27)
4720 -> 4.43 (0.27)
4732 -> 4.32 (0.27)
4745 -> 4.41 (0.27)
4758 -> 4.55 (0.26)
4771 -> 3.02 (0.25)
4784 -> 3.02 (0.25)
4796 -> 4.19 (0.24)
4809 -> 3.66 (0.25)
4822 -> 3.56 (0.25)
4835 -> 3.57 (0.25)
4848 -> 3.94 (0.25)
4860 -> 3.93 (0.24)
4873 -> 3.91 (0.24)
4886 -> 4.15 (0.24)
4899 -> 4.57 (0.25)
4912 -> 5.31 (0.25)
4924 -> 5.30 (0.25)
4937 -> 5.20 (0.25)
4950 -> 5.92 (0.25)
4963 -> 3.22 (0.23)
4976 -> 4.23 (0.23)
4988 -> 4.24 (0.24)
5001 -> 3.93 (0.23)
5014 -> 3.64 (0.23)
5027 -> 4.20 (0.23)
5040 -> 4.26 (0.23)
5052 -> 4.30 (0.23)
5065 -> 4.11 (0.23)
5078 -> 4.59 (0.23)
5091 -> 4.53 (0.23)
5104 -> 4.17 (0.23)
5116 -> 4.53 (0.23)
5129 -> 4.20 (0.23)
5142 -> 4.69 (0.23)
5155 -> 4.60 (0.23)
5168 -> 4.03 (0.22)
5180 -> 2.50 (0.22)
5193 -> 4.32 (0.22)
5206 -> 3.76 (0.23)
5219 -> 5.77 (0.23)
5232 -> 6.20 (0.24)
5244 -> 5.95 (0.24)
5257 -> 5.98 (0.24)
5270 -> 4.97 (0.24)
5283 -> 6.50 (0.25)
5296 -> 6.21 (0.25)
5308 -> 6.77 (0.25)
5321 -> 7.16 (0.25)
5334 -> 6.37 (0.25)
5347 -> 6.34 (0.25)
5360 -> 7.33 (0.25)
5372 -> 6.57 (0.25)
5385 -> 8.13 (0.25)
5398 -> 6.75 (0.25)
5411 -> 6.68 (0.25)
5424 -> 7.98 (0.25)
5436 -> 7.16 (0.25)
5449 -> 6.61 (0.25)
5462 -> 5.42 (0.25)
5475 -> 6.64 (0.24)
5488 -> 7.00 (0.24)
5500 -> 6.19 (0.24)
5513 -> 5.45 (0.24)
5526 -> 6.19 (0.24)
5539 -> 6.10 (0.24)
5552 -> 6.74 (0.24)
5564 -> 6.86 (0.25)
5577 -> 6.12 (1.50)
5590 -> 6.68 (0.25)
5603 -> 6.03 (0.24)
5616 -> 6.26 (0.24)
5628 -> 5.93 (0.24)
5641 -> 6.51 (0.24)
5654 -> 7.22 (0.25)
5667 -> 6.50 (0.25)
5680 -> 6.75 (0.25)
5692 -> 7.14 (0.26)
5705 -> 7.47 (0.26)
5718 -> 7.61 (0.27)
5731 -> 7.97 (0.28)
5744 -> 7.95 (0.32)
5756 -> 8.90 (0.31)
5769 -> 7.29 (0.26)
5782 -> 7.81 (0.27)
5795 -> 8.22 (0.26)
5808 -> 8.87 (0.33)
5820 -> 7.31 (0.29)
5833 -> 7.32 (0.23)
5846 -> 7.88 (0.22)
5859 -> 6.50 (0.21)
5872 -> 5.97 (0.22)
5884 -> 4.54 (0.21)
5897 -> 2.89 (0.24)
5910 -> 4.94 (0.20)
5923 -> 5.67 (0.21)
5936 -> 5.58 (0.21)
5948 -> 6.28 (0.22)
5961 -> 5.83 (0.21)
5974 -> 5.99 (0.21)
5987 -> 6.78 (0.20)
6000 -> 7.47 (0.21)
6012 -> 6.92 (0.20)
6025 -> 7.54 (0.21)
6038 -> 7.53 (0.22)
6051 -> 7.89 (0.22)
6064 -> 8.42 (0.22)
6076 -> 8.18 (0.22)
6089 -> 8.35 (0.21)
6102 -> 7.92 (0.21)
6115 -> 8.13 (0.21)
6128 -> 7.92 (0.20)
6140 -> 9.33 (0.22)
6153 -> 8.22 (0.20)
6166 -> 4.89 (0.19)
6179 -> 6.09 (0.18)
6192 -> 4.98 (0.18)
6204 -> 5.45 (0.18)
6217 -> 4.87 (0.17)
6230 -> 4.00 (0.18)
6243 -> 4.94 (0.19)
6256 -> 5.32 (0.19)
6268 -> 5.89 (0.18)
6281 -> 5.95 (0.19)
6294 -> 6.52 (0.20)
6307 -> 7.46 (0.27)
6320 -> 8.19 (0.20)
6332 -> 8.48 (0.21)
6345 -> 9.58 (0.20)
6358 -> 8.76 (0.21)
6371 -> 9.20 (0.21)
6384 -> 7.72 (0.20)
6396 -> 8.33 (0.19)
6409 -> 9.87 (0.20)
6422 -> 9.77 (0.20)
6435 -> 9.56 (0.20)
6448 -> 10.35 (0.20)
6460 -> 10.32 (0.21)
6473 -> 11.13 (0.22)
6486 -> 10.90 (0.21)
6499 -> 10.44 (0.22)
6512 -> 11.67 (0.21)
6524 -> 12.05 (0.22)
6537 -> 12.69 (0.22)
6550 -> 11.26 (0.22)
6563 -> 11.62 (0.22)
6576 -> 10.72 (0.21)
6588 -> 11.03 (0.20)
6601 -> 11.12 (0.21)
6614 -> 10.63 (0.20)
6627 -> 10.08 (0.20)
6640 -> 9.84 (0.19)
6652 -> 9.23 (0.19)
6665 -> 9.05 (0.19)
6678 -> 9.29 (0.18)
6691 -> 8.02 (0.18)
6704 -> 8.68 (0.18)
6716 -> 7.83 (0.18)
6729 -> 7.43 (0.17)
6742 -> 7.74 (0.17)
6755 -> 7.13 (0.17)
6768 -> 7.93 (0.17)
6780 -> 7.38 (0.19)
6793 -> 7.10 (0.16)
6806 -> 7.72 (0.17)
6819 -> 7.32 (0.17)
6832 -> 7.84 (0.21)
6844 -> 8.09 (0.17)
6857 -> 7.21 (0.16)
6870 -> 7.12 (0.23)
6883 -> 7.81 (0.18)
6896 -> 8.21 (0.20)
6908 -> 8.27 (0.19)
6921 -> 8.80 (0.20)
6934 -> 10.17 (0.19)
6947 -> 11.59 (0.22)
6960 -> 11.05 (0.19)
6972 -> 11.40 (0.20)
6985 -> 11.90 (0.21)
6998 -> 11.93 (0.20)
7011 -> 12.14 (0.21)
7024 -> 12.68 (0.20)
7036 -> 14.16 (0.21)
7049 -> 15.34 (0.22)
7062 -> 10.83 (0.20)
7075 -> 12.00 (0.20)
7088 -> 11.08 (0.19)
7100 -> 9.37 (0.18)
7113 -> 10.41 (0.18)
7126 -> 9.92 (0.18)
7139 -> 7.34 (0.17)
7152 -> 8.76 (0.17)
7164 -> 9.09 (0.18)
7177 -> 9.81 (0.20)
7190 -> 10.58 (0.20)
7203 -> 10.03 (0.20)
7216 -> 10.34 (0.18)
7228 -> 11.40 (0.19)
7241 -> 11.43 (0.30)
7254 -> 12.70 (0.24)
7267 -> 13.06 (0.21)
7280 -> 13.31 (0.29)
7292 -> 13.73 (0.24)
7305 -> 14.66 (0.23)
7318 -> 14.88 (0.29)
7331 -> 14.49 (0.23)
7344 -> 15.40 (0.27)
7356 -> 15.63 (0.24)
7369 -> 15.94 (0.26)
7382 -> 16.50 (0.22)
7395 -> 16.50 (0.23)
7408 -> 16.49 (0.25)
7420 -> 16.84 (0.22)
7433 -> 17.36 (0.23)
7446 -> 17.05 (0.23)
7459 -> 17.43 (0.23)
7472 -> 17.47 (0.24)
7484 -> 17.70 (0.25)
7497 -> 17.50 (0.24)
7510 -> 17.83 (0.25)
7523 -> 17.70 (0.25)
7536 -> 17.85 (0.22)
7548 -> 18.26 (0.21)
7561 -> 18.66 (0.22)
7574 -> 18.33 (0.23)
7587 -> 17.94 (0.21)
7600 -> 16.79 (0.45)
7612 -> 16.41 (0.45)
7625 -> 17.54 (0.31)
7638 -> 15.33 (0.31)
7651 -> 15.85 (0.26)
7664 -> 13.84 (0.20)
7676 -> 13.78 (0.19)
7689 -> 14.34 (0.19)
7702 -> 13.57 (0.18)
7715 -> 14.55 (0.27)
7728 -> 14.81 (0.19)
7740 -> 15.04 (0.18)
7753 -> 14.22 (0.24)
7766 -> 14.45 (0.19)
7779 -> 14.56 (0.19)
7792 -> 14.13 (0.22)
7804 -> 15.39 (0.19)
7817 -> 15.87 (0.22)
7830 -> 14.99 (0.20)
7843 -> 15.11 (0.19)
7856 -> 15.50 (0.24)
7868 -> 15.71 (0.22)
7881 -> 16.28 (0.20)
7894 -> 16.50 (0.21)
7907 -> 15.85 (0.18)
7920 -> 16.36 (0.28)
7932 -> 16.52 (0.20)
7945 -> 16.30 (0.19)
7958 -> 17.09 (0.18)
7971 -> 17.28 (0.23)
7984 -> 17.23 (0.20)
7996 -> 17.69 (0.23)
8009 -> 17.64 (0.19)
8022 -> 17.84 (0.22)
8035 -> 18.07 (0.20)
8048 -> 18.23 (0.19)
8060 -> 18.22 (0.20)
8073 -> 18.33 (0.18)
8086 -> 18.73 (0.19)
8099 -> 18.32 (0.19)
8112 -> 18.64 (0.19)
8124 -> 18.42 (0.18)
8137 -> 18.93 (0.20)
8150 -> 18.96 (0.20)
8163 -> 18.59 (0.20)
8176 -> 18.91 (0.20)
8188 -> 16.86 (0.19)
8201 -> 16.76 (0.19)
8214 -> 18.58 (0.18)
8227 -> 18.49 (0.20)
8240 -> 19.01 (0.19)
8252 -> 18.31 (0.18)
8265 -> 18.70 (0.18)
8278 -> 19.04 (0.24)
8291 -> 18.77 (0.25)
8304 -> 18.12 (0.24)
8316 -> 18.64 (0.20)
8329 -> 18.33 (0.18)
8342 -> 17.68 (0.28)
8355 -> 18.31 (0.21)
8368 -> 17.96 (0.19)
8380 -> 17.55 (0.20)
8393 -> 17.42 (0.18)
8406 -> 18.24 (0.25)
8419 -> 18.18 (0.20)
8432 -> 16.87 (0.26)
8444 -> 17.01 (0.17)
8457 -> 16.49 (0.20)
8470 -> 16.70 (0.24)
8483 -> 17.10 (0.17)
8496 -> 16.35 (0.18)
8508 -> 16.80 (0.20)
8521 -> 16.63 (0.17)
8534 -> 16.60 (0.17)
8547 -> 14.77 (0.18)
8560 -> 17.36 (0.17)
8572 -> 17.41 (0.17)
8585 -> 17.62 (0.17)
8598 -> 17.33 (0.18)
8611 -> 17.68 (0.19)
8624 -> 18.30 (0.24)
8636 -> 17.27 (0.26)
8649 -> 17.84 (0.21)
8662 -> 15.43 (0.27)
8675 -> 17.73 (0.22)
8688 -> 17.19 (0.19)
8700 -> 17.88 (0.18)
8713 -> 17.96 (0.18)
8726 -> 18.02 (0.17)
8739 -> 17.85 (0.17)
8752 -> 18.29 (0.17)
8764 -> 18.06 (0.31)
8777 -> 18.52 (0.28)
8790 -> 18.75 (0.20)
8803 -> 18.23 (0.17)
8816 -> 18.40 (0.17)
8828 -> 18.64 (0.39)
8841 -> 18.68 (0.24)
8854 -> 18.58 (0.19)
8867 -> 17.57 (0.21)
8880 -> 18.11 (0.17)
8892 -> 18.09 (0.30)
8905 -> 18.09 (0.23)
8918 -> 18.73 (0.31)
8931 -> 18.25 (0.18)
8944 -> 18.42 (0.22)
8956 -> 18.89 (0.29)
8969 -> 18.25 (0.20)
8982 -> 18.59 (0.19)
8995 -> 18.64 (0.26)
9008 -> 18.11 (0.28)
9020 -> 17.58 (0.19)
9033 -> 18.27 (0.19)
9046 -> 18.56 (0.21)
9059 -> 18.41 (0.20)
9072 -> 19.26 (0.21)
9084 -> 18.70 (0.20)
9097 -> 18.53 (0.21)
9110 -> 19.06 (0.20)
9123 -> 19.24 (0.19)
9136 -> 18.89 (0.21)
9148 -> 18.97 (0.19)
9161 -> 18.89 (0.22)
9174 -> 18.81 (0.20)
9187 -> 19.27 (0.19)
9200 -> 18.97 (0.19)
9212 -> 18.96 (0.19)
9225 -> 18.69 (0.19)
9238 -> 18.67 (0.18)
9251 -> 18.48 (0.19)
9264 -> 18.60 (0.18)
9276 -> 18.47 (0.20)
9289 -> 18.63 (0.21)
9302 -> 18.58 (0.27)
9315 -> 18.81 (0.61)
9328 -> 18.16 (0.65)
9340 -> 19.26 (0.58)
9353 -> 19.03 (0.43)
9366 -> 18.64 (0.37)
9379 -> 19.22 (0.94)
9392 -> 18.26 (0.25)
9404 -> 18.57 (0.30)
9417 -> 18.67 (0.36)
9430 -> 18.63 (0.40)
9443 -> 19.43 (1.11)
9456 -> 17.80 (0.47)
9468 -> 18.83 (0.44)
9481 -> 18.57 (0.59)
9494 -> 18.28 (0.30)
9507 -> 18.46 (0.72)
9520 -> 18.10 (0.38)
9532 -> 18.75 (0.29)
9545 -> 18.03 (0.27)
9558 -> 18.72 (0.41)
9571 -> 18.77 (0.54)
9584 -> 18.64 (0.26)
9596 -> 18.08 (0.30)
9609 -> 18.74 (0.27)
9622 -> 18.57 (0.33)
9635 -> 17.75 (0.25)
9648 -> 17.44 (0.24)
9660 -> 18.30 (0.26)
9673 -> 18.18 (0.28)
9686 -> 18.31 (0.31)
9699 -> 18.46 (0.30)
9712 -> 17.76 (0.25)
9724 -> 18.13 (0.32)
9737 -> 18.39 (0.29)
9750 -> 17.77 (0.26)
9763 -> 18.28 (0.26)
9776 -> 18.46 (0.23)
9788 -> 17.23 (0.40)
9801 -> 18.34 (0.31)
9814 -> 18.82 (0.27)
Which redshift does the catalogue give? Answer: 0.00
